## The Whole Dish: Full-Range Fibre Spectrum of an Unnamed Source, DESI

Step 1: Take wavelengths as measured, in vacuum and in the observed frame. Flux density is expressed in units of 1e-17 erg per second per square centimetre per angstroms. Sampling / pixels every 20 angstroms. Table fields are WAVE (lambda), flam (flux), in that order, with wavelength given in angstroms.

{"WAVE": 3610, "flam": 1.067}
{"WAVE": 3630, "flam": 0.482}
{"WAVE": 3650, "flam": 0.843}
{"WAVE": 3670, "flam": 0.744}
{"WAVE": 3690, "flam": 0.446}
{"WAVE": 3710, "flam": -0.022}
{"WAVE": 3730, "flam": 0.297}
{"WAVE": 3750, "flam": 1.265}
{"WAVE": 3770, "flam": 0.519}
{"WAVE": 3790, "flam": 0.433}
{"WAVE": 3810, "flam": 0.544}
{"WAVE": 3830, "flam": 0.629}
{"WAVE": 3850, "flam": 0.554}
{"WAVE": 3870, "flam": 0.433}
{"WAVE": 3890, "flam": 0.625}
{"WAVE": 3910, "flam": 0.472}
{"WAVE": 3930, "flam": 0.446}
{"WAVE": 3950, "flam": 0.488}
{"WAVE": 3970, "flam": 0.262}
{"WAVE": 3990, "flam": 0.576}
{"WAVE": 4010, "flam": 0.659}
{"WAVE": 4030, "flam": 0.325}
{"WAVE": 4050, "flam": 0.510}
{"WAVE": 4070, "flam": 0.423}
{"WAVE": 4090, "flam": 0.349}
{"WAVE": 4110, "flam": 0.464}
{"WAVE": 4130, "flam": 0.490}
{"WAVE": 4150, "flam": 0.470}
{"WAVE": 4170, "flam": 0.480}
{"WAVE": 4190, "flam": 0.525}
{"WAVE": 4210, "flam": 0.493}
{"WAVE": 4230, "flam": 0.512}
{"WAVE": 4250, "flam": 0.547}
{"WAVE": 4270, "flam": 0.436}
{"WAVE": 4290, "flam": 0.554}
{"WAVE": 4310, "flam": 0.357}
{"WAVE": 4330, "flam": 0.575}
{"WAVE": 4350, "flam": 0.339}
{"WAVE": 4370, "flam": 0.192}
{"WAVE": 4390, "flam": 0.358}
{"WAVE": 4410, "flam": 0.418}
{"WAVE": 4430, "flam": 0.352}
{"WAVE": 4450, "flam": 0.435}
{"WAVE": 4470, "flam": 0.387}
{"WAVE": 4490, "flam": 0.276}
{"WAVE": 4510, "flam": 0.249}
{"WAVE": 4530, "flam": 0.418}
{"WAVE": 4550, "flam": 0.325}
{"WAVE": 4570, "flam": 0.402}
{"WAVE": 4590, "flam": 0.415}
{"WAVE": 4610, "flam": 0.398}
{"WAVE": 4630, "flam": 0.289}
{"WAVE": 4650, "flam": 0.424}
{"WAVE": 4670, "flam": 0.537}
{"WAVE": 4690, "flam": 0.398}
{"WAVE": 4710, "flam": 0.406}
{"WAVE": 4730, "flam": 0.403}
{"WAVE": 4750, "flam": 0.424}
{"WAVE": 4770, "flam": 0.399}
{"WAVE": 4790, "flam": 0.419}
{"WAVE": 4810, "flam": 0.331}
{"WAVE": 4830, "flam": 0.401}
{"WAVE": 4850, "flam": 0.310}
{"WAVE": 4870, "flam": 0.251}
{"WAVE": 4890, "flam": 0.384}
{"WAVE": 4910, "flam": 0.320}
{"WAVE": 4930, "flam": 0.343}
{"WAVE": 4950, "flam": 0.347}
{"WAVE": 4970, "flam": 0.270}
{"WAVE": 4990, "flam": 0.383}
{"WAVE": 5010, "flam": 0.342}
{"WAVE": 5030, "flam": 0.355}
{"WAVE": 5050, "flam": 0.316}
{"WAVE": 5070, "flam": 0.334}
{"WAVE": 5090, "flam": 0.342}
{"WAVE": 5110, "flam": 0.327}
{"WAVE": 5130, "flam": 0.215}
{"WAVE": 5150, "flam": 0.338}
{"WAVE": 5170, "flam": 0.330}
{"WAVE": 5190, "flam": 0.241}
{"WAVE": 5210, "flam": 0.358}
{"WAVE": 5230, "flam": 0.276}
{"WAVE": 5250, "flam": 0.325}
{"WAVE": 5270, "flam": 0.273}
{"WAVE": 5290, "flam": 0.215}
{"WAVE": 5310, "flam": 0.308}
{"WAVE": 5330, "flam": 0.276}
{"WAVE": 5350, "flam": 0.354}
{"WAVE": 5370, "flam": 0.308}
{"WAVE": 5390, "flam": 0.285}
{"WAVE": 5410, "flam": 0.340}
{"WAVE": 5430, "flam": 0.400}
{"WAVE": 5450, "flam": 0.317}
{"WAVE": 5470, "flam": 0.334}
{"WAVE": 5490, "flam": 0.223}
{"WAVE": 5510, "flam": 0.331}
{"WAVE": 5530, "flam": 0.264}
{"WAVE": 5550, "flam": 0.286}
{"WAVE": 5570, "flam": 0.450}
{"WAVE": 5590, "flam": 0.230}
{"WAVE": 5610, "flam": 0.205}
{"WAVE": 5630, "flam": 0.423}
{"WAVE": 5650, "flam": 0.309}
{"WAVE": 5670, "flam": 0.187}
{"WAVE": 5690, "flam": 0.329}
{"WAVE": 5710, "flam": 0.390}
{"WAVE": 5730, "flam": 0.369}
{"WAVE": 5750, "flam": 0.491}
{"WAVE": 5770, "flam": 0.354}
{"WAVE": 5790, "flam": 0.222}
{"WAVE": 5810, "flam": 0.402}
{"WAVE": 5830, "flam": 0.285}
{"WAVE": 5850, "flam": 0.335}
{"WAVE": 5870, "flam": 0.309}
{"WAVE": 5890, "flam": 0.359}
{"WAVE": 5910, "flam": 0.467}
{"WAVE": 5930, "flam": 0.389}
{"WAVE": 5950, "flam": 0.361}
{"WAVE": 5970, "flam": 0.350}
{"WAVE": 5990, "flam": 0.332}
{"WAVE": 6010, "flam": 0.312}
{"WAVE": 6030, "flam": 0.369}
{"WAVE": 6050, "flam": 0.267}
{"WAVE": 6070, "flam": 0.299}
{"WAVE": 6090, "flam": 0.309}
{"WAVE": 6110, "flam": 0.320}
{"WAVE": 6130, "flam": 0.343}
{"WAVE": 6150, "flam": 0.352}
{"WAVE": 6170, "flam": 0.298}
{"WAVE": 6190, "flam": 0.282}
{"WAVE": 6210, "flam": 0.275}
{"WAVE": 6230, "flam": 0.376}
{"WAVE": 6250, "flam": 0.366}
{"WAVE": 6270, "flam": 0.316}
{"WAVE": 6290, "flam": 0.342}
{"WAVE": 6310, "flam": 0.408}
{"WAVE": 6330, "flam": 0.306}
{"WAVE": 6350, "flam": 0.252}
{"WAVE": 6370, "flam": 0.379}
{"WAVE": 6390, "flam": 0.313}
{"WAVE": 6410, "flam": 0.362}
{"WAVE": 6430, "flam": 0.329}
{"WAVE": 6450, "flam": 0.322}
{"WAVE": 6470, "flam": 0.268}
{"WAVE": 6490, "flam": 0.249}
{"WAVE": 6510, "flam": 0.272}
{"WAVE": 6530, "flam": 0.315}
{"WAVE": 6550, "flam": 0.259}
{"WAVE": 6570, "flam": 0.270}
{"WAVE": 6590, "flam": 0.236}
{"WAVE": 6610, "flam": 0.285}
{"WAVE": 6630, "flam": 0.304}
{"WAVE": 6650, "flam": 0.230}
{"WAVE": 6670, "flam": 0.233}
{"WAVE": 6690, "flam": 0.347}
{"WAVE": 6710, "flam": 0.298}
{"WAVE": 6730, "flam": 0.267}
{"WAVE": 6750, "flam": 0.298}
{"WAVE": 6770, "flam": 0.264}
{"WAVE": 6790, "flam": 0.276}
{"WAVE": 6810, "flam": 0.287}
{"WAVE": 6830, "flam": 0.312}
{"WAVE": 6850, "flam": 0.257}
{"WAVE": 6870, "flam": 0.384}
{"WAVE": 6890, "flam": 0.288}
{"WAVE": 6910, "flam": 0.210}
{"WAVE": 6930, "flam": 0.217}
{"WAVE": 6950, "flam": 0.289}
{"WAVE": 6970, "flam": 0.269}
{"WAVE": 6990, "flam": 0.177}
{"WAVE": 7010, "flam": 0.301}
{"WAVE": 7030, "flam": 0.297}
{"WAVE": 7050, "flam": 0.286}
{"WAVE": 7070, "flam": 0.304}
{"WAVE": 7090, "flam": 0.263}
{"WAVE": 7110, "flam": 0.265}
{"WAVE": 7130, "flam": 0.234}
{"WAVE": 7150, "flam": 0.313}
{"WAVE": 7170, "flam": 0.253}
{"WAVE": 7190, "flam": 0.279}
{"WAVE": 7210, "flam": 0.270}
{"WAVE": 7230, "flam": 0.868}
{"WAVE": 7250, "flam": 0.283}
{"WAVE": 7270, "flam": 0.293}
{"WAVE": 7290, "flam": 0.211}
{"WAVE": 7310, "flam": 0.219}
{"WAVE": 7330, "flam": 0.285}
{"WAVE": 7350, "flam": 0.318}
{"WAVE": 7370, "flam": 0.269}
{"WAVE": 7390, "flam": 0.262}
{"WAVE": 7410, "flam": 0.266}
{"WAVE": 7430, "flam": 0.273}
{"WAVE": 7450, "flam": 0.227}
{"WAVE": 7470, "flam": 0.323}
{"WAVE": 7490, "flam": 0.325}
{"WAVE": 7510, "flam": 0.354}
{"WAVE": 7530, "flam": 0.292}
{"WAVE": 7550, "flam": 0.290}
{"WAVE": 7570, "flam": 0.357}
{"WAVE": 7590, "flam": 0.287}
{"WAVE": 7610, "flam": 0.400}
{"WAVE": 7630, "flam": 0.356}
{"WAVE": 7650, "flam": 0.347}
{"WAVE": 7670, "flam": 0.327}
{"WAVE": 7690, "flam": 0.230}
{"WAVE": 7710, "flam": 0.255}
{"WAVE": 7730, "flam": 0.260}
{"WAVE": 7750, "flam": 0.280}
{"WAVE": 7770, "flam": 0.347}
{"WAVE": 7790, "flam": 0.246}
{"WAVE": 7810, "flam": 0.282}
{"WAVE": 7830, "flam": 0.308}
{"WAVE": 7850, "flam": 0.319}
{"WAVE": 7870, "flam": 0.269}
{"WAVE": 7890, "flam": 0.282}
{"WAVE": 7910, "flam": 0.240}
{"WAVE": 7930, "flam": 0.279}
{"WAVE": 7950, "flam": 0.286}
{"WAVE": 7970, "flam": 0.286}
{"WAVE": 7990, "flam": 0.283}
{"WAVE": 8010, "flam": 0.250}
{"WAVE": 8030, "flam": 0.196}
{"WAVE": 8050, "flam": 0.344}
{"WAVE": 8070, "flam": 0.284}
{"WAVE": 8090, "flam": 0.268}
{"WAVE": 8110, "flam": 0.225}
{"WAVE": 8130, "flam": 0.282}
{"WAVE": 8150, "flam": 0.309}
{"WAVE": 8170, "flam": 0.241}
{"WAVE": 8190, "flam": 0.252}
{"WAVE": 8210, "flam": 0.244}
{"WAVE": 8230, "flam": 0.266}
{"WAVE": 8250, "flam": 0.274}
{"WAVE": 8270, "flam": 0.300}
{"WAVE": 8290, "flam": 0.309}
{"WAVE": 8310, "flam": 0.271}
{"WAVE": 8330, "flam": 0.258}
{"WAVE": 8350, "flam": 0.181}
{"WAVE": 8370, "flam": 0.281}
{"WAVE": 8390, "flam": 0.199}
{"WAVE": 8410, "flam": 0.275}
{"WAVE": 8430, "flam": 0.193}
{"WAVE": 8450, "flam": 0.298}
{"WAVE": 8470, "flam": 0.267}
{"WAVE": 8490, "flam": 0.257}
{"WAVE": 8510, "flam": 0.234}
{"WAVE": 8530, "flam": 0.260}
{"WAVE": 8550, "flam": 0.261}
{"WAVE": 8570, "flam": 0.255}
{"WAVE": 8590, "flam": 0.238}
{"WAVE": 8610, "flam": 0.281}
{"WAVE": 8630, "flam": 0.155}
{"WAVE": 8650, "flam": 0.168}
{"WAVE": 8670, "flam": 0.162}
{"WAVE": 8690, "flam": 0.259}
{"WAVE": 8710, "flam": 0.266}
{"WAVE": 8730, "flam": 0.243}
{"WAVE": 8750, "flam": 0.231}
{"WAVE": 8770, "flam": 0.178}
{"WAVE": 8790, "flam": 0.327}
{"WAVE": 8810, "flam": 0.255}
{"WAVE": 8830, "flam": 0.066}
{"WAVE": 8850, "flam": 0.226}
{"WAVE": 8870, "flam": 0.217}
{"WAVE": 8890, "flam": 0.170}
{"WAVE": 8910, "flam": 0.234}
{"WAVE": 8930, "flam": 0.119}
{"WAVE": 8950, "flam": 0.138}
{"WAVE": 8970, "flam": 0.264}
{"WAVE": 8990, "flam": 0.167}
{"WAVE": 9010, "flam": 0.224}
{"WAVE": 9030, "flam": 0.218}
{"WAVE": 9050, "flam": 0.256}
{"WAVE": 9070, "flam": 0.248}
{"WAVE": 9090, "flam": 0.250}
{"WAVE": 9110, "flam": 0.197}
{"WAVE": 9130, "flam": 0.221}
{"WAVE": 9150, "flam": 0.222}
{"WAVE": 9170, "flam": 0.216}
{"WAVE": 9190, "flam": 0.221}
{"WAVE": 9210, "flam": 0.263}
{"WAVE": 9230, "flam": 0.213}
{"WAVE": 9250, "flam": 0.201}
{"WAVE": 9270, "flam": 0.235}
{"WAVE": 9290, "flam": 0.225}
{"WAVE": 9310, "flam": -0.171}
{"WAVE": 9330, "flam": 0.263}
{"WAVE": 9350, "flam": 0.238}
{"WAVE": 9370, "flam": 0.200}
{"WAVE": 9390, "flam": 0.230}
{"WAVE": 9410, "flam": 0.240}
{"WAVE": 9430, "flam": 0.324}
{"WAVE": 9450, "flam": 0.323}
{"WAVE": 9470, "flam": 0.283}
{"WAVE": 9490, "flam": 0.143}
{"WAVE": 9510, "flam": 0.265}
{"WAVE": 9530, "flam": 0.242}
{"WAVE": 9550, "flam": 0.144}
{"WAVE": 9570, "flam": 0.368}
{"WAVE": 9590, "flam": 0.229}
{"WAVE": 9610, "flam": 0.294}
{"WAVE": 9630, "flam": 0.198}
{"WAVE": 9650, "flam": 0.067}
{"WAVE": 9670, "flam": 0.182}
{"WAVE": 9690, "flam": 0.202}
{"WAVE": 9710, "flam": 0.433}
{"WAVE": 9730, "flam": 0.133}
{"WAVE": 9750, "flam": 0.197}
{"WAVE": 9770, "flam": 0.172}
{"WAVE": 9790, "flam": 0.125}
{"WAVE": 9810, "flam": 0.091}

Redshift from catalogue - 0.94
